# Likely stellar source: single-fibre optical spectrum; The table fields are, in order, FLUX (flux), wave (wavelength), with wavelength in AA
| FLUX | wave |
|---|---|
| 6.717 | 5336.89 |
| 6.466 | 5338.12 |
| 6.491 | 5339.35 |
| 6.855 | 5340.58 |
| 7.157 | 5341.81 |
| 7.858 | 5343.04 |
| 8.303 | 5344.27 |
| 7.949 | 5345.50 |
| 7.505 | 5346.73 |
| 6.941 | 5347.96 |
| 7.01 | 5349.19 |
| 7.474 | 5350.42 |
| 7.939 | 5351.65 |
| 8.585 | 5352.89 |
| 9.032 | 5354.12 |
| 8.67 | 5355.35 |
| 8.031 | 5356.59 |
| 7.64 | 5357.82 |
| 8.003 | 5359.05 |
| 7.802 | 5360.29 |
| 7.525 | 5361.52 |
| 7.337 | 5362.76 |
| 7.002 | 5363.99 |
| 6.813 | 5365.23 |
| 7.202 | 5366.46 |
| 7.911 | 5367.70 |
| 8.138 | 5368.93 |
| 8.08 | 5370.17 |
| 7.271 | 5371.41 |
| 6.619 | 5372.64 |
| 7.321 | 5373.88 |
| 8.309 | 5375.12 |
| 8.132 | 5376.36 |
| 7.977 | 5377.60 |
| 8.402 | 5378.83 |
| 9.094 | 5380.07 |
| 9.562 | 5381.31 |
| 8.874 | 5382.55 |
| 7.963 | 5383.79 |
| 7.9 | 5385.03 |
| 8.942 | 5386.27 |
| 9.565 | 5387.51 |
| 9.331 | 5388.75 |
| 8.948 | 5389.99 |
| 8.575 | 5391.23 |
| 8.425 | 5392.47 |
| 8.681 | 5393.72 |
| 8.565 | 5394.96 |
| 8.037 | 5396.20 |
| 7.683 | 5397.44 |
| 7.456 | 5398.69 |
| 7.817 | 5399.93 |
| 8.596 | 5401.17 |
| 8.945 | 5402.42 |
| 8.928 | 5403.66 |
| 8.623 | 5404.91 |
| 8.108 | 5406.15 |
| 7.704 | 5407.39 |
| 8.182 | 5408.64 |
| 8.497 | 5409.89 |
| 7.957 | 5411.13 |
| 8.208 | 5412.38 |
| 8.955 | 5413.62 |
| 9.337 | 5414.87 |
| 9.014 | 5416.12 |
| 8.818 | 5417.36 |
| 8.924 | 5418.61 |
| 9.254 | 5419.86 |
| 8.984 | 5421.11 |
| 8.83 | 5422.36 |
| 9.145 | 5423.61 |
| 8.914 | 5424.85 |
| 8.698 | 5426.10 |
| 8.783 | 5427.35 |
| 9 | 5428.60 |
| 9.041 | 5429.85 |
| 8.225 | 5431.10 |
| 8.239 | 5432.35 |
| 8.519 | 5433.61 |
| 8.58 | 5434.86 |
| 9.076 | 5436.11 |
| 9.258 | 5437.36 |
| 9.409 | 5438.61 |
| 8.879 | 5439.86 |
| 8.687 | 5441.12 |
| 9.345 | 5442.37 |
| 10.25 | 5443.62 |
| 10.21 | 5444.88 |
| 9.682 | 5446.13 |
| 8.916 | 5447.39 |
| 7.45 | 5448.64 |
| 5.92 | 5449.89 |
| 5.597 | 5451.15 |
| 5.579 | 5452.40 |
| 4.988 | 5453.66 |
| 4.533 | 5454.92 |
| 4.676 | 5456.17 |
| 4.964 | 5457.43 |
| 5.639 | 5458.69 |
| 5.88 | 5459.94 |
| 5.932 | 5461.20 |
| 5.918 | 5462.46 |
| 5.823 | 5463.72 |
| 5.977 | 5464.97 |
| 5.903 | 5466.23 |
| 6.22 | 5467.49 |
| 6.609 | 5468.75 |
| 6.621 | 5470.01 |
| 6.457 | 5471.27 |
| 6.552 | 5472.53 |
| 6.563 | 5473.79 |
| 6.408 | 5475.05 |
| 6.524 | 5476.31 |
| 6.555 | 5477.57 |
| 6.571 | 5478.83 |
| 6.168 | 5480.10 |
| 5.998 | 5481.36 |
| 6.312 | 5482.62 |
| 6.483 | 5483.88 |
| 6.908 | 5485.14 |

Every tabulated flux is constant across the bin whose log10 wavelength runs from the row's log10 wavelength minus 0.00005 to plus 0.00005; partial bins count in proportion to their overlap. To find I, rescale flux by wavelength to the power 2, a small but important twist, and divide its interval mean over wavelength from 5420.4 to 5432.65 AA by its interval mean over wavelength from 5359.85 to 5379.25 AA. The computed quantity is 1.2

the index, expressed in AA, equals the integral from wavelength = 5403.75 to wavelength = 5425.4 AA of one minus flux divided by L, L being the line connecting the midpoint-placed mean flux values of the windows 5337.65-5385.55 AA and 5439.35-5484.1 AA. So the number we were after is -4.5 AA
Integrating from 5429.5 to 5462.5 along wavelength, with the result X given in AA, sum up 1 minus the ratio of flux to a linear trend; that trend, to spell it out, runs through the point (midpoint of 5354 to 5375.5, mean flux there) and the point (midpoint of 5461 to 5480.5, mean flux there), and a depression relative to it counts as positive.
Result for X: -4.5 AA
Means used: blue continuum 7.67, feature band 7.55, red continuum 6.31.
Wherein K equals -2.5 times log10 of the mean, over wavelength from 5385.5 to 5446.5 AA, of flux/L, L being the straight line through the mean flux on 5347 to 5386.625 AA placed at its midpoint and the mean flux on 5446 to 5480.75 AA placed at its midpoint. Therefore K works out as -0.24 mag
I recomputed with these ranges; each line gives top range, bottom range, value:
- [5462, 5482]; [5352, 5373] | 0.85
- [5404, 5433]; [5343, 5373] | 1.15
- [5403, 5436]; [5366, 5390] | 1.07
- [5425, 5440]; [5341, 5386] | 1.15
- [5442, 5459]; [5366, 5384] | 0.89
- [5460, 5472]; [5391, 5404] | 0.76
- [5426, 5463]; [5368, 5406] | 0.93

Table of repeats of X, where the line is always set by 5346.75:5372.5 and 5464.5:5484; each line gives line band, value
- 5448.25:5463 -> 2.3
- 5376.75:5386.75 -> -1.5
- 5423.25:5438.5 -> -4.3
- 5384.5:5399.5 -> -2.4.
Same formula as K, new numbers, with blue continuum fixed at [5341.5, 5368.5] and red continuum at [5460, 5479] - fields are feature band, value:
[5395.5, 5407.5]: -0.15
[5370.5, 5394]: -0.14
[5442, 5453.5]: -0.21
